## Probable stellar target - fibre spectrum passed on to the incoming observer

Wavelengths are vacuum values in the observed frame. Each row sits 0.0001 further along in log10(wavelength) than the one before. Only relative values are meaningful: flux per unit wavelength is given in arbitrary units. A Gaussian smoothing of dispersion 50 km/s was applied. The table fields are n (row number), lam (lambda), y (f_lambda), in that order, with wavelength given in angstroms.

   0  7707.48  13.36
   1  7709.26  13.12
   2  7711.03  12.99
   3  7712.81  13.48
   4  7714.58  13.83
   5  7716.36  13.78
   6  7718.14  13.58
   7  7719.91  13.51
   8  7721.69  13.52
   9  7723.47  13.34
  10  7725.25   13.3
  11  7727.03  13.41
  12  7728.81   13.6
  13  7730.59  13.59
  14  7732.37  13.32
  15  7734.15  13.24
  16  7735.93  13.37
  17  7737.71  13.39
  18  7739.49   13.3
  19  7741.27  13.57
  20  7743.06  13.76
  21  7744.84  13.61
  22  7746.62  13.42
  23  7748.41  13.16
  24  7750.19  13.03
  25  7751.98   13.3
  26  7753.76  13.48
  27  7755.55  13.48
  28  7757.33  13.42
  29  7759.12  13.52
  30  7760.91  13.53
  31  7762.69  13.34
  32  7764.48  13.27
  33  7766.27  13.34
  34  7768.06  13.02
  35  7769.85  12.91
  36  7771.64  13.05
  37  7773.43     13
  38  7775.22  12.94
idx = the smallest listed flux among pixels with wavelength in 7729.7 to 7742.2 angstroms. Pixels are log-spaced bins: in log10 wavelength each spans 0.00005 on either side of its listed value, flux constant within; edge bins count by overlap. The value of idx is 13.24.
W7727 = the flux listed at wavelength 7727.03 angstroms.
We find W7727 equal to 13.41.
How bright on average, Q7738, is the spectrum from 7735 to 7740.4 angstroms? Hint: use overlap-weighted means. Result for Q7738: 13.4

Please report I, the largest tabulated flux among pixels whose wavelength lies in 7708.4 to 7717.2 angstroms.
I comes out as 13.83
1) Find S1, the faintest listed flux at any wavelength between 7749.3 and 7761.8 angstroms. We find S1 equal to 13.03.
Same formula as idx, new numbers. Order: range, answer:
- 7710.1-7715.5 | 12.99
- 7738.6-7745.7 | 13.3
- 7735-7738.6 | 13.37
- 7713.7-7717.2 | 13.78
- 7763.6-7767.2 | 13.27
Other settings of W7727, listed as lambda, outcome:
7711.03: 12.99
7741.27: 13.57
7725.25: 13.3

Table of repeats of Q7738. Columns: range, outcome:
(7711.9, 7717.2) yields 13.7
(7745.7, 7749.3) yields 13.3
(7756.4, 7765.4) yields 13.4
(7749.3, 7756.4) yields 13.3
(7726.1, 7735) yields 13.4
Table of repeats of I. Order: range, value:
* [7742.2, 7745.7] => 13.76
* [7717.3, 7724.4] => 13.58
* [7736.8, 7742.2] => 13.57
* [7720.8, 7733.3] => 13.6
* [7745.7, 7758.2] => 13.48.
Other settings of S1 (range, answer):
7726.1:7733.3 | 13.32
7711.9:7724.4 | 13.34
